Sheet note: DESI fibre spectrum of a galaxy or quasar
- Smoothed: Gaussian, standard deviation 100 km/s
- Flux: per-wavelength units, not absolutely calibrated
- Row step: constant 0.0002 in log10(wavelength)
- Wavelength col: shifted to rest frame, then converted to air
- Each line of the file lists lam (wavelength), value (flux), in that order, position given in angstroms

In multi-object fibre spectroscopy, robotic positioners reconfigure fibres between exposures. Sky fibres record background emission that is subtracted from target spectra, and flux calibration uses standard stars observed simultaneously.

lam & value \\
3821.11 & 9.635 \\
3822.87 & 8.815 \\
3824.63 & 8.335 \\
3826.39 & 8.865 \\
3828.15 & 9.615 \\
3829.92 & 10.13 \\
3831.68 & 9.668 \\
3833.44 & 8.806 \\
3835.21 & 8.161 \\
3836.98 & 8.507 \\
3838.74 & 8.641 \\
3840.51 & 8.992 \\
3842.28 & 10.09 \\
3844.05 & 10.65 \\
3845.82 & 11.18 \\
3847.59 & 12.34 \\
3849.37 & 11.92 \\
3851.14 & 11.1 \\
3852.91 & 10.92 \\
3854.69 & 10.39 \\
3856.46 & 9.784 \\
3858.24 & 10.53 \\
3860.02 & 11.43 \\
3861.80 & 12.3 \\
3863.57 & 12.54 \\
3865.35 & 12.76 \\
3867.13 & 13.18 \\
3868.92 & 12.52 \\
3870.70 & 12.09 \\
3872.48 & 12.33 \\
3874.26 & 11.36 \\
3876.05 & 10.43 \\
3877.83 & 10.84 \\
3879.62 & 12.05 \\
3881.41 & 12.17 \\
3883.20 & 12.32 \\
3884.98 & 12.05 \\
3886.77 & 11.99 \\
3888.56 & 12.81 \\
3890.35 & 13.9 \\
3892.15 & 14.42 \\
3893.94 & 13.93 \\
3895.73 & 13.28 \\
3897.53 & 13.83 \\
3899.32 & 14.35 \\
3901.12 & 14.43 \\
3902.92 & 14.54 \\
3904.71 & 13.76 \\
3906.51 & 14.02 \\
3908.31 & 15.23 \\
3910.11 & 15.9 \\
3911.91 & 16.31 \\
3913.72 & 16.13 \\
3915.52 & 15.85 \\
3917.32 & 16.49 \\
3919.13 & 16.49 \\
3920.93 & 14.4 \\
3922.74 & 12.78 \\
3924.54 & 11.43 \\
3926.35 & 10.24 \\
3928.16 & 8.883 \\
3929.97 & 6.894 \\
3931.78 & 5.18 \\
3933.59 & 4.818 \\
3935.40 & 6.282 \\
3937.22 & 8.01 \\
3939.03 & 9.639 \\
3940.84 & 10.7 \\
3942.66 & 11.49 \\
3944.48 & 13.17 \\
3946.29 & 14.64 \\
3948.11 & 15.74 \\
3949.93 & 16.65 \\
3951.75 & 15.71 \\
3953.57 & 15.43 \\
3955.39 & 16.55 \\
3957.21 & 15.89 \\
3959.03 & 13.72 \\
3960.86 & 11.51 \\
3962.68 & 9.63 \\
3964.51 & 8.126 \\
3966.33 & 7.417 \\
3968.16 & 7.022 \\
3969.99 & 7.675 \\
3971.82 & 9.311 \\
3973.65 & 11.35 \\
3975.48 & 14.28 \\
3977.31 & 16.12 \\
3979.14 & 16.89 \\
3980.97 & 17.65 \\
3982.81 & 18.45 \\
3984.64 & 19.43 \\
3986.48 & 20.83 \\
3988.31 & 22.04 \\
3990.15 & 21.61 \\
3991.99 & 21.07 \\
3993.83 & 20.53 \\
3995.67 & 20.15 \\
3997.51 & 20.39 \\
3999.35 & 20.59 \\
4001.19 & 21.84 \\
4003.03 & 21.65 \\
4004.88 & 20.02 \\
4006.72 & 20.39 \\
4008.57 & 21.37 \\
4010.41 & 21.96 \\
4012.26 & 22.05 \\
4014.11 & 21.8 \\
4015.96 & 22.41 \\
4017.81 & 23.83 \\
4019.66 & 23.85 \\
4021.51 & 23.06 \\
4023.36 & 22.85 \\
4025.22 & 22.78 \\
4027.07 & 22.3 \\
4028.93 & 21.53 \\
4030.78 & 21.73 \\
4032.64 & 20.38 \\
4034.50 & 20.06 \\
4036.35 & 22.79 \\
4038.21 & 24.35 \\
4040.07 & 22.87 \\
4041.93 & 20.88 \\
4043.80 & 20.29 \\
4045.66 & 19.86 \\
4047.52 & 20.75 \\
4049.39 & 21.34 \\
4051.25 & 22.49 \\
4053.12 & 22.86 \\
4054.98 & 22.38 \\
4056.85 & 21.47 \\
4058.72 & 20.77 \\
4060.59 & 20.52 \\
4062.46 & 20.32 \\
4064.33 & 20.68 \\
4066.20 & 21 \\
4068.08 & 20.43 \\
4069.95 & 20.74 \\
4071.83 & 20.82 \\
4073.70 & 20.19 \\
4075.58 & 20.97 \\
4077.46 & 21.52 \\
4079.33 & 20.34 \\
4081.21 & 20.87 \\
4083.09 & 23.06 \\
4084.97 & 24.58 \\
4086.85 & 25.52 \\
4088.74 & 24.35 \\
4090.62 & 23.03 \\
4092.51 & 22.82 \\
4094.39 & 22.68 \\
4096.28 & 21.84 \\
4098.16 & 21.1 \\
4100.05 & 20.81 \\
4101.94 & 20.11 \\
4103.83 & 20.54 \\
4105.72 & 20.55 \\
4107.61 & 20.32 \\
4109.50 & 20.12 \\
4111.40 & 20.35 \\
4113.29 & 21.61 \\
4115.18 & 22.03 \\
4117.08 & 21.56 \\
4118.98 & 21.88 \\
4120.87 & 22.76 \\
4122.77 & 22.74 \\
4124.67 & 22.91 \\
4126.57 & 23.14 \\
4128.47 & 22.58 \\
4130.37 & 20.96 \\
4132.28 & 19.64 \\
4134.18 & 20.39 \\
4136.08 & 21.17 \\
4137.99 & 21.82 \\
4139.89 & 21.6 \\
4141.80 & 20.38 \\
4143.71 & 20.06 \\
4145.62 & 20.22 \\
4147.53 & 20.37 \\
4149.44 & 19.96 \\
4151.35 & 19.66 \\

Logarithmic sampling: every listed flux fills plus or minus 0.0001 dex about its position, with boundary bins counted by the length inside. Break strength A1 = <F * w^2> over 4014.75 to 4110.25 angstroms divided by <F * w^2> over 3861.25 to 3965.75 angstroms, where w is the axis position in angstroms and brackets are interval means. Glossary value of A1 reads 1.85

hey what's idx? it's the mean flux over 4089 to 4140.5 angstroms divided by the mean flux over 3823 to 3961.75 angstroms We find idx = 1.79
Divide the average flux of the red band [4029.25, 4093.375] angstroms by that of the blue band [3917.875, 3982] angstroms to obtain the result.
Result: 1.8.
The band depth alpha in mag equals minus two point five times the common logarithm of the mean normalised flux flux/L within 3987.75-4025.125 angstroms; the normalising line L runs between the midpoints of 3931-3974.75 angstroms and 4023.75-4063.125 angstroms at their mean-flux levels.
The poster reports -0.249 mag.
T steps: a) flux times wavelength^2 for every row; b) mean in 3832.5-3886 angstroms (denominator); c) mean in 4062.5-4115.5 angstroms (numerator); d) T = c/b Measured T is 2.18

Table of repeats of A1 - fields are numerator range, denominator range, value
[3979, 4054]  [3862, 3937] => 1.81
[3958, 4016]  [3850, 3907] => 1.45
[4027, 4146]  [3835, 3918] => 1.91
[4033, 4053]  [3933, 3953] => 1.94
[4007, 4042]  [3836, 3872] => 2.18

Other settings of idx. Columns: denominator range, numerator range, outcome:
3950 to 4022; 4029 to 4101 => 1.24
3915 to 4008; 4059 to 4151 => 1.48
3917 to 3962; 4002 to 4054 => 1.82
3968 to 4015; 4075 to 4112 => 1.18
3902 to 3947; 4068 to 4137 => 1.79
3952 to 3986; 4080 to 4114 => 1.65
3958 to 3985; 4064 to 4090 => 1.75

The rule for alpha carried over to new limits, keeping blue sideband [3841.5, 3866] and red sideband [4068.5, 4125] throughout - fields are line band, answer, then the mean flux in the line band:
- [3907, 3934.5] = 0.13 mag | 12.5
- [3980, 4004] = -0.19 mag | 20.5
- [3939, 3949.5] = 0.17 mag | 13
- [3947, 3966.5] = 0.16 mag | 13.5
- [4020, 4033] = -0.19 mag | 22.2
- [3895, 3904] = -0.07 mag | 14.1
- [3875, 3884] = 0.08 mag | 11.5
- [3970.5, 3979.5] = 0.25 mag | 13.1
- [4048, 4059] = -0.11 mag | 21.9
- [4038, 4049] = -0.10 mag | 21.3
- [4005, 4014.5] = -0.19 mag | 21.4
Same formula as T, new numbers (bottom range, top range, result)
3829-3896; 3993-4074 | 2.06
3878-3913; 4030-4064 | 1.69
